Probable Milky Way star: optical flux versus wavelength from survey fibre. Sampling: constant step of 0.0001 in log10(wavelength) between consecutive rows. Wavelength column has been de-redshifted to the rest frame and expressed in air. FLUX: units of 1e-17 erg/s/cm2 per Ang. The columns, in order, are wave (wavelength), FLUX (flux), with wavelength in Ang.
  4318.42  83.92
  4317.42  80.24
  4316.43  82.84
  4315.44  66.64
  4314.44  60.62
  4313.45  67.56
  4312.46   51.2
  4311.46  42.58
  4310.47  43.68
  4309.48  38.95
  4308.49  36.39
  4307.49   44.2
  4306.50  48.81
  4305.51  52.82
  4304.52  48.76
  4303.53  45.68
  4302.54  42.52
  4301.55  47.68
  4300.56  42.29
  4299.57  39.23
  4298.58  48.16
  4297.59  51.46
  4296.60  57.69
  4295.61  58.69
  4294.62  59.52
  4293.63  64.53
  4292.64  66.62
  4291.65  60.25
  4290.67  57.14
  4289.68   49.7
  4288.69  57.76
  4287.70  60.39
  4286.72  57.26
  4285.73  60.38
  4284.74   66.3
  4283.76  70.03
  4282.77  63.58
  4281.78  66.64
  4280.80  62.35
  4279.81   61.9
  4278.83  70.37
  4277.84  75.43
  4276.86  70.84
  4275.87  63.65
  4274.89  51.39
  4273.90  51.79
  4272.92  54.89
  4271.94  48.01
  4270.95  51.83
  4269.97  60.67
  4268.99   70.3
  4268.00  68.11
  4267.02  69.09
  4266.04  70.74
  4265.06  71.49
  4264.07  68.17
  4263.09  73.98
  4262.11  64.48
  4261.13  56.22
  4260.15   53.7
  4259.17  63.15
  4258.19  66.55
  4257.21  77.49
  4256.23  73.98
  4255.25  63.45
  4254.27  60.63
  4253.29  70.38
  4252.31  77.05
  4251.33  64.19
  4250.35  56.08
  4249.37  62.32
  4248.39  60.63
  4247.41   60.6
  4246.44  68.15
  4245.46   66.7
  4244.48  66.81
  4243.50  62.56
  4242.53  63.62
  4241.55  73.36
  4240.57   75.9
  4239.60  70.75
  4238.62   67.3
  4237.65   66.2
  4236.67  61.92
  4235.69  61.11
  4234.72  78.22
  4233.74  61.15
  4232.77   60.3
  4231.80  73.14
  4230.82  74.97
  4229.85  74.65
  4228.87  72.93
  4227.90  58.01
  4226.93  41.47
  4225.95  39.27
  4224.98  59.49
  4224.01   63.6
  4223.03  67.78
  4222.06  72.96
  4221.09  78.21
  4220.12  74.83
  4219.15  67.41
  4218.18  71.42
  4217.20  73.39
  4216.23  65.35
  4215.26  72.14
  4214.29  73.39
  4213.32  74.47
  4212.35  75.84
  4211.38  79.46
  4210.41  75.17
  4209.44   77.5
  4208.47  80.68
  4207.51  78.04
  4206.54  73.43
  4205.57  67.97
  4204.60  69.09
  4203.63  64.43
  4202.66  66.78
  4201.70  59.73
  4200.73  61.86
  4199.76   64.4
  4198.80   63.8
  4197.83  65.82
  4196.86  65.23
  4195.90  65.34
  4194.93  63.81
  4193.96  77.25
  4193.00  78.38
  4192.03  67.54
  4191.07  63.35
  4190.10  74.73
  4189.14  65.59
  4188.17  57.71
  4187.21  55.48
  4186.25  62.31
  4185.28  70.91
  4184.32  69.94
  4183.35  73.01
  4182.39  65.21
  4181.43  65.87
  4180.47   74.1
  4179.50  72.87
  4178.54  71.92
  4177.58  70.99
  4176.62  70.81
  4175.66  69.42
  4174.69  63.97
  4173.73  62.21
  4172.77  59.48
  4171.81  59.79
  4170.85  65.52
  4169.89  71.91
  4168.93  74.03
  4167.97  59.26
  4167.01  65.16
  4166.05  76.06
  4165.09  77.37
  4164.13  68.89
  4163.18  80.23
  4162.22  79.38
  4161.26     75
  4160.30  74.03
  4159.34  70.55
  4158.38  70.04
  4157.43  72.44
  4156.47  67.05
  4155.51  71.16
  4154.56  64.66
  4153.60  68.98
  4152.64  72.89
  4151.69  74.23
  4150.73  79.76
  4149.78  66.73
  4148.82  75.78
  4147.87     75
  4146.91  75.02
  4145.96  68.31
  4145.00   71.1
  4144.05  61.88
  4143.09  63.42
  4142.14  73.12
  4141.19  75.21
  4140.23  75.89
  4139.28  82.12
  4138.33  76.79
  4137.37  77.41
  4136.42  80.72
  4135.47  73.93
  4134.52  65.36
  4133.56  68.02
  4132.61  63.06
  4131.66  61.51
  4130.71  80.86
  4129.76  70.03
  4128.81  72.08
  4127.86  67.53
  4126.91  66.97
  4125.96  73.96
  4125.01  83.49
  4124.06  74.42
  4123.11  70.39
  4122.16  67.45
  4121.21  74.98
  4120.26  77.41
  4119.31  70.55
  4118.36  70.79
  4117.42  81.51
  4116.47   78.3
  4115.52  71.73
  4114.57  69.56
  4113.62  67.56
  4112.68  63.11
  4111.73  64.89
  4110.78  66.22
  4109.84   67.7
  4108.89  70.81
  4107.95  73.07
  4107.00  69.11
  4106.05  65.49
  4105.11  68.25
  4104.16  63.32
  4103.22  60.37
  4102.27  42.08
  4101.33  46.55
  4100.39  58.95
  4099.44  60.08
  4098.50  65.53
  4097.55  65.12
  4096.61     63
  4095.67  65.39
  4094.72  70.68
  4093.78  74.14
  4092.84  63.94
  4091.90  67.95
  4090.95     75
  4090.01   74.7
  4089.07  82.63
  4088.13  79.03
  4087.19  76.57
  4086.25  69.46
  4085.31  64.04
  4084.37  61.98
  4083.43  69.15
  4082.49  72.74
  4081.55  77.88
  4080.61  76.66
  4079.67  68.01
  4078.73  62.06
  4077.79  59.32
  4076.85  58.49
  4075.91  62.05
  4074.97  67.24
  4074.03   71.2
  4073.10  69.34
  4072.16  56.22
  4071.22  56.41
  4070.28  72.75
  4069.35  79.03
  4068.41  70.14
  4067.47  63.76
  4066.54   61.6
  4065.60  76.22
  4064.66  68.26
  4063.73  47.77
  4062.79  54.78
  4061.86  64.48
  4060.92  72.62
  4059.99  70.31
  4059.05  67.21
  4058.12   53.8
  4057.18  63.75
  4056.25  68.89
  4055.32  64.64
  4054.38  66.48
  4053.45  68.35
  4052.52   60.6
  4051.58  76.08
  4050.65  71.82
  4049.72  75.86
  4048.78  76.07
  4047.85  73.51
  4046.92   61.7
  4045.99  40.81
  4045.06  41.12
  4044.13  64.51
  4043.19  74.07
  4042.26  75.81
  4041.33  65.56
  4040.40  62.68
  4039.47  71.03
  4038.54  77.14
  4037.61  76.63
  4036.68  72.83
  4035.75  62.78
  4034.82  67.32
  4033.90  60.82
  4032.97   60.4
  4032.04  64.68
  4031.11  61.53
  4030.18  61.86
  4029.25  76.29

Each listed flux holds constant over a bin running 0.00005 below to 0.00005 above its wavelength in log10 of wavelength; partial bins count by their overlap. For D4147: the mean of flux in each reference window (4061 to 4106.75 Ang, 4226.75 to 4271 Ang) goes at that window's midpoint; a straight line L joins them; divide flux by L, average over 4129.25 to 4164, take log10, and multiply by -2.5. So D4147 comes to -0.10 mag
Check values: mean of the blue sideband 66.1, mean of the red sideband 66.3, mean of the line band 72.2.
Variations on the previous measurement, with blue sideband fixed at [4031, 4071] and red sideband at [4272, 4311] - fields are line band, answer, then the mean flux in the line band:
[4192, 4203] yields -0.119 mag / 66.6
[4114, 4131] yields -0.163 mag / 73.3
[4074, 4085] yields -0.033 mag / 67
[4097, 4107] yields 0.069 mag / 60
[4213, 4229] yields -0.127 mag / 66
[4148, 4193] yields -0.142 mag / 69.4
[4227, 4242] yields -0.170 mag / 67.9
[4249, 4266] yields -0.162 mag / 66.2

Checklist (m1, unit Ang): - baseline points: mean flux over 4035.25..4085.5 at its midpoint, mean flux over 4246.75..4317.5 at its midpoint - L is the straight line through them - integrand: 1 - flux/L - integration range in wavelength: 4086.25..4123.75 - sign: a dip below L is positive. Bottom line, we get -1.9 Ang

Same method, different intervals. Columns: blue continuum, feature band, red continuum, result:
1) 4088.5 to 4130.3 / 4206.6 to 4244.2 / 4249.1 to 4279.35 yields -1.9 Ang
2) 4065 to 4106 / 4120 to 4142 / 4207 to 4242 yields -1.8 Ang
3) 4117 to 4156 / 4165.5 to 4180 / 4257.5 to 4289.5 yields 0.5 Ang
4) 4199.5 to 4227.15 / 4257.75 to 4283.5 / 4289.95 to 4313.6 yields -3.0 Ang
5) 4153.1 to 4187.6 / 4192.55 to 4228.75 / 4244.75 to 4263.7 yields -0.5 Ang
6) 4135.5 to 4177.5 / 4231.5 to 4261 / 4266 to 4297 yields -0.8 Ang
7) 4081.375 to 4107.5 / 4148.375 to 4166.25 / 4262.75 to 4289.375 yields -2.0 Ang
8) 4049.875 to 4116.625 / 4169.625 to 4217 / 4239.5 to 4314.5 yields -4.4 Ang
